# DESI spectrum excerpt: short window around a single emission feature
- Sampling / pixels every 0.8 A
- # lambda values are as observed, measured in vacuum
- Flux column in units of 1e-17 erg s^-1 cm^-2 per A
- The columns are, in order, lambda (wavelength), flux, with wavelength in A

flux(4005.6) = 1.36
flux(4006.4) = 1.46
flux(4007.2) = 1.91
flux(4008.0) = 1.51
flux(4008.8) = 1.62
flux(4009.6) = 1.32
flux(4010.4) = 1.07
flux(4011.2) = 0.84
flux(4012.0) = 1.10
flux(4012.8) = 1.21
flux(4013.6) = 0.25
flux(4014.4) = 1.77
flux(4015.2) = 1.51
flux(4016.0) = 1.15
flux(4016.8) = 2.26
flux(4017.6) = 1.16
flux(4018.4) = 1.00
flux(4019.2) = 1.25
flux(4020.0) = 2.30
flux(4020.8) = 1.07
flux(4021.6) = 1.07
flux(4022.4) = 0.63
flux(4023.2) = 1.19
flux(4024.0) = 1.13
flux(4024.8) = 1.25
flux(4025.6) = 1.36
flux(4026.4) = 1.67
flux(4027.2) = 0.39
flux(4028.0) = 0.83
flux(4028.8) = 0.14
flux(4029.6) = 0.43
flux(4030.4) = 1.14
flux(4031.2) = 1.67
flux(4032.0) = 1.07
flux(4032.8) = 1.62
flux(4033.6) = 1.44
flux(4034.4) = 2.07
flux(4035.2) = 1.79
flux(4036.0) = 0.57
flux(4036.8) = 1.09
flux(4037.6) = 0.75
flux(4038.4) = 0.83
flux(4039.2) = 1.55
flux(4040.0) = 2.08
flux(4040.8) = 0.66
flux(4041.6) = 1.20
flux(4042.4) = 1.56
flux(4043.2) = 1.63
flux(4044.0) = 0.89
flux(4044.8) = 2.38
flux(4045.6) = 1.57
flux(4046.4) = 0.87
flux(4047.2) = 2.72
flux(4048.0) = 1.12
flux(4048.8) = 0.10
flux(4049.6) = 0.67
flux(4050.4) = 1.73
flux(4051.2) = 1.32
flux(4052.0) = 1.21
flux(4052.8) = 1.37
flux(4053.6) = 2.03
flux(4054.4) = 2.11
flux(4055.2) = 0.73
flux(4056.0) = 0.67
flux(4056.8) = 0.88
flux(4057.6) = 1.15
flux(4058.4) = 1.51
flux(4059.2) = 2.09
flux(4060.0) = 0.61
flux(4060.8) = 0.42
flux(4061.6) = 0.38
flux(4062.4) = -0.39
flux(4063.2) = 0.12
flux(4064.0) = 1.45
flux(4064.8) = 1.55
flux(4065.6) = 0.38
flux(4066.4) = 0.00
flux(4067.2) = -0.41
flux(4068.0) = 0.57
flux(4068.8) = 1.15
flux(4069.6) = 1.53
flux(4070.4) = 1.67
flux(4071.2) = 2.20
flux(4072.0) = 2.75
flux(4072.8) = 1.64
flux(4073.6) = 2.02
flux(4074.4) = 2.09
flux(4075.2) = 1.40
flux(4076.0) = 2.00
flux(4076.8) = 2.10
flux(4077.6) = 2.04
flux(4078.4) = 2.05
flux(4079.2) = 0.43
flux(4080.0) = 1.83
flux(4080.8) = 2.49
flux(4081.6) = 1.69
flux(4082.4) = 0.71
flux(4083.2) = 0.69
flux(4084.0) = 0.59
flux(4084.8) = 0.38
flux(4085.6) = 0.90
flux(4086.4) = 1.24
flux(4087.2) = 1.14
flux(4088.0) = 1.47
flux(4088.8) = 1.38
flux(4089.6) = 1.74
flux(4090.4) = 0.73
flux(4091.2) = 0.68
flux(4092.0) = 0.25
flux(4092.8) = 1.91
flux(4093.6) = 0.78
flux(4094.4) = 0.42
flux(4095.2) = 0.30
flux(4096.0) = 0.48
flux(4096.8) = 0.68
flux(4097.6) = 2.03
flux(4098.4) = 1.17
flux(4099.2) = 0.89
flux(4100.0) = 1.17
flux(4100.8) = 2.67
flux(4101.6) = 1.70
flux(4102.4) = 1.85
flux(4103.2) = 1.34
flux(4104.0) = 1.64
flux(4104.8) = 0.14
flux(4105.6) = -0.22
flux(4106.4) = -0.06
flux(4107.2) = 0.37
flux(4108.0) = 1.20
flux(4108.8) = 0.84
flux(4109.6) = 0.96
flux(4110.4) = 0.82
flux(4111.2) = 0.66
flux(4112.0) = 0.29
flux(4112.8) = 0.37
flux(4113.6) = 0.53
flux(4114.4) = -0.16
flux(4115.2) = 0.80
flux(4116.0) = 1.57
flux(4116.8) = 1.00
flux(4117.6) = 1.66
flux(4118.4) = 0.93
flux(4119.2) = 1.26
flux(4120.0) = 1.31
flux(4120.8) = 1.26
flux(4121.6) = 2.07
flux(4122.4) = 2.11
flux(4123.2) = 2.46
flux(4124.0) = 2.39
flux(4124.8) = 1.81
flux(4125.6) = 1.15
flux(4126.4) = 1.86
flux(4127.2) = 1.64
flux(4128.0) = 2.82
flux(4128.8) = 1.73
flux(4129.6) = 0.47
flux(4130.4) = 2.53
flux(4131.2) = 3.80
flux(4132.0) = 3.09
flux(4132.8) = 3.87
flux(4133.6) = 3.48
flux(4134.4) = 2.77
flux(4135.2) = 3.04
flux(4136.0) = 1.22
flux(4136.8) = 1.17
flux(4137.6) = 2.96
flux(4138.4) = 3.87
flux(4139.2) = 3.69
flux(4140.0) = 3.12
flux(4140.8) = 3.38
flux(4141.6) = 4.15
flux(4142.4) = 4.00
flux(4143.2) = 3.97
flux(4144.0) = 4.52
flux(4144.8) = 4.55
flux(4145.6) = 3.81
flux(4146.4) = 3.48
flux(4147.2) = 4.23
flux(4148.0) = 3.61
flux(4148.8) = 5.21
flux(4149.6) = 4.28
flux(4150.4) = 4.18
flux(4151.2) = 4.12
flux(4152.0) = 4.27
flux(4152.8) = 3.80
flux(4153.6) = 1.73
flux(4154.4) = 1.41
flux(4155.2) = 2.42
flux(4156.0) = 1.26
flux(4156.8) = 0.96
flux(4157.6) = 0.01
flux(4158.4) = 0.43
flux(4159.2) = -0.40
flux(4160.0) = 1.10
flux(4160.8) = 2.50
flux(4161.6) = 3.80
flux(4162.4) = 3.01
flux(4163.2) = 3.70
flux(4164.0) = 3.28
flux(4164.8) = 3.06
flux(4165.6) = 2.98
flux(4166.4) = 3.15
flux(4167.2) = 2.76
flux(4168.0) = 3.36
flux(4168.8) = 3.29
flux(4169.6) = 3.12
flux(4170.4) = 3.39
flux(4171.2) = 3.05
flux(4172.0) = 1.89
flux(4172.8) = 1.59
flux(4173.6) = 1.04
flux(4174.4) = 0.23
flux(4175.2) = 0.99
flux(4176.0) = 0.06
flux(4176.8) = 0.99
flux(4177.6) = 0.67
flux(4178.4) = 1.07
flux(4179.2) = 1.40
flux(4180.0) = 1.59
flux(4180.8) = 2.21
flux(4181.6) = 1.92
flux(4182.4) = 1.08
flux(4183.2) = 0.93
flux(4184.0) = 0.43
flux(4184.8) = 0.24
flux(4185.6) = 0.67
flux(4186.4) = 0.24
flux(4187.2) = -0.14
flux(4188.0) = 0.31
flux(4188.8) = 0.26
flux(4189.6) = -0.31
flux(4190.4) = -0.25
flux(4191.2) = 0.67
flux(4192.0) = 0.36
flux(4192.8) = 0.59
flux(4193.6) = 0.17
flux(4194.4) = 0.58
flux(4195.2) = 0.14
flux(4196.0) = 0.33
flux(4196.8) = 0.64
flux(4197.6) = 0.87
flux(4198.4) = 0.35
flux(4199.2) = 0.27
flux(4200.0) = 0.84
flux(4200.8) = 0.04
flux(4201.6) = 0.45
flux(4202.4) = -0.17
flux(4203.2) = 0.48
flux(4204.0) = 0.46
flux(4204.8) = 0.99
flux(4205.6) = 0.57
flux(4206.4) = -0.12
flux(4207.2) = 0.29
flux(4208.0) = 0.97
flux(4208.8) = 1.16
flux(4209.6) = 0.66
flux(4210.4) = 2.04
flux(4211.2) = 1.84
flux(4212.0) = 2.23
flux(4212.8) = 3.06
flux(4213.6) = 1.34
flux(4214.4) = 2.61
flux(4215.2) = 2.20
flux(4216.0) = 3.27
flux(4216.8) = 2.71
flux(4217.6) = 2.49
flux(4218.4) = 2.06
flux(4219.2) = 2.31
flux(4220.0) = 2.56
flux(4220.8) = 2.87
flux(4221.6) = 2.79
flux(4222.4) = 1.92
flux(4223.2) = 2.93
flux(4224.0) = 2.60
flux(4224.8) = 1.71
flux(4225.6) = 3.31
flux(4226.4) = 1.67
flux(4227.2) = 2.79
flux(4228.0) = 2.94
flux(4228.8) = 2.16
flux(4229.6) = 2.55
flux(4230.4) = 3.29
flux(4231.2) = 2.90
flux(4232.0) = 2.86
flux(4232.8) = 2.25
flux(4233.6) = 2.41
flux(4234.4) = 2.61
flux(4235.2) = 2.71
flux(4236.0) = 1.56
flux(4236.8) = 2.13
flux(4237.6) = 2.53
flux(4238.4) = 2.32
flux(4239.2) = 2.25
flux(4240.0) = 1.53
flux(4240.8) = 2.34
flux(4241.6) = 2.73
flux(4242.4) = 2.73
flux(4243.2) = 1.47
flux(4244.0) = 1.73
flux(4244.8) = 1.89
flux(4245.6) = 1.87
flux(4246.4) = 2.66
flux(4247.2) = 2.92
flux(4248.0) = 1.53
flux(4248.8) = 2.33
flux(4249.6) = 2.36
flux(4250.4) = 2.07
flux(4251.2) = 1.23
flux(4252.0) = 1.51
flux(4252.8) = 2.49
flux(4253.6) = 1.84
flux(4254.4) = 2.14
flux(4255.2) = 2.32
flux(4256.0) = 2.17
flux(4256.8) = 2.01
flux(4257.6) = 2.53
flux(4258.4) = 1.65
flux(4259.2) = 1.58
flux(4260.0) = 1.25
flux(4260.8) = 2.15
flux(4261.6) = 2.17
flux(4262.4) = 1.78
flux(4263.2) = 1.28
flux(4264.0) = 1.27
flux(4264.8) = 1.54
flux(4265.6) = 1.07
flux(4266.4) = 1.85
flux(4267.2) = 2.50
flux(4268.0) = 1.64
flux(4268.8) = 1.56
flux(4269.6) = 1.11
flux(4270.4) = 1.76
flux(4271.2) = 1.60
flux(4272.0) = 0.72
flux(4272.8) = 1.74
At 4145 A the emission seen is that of Lyman alpha 1216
